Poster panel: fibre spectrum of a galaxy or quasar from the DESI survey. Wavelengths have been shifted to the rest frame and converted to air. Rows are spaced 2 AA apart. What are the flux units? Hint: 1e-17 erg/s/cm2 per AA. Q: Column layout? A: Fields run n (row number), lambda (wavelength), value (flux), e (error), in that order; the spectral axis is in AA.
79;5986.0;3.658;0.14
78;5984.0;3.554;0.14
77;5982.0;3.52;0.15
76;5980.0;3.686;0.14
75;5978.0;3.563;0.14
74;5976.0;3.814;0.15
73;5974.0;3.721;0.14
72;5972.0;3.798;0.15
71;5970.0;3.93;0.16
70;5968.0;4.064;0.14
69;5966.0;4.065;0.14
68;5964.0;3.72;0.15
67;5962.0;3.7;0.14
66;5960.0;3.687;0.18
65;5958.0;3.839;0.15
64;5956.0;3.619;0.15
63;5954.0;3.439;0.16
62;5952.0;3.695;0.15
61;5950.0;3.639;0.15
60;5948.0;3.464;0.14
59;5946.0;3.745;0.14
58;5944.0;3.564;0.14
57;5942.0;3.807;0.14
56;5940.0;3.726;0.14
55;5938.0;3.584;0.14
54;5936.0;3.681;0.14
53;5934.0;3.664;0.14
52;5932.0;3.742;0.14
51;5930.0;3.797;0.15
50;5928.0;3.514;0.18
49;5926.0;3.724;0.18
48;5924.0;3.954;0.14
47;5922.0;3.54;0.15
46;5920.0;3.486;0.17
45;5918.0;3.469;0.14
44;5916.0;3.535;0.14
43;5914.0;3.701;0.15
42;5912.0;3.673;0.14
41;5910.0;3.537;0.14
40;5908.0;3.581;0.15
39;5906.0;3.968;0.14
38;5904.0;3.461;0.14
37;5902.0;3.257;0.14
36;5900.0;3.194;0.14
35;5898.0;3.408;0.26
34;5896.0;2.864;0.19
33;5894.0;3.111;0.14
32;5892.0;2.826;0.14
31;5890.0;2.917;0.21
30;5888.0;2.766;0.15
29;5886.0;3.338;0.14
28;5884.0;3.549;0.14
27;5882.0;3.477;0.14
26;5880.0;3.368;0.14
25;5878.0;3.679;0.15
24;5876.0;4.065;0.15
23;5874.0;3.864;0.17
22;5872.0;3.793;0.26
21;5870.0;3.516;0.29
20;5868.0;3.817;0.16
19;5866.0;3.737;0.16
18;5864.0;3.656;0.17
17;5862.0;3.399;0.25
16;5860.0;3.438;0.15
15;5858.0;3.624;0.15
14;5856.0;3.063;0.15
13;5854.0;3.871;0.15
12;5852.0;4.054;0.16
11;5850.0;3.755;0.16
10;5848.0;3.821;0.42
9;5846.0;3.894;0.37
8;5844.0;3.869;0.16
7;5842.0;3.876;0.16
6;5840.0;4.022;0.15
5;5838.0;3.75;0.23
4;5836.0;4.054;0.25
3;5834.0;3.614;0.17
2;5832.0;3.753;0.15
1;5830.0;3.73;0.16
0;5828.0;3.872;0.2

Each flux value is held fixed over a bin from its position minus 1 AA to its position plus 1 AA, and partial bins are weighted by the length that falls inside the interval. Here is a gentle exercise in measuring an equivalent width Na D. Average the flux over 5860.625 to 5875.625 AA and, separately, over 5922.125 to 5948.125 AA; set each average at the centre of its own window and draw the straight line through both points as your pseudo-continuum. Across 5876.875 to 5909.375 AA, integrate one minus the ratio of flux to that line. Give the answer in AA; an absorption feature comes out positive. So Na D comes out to 3.4 AA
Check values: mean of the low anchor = 3.69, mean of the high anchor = 3.69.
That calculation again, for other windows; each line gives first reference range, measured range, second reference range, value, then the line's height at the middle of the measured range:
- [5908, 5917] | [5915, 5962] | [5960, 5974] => 1.0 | 3.73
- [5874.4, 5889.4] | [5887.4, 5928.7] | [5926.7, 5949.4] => 1.7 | 3.56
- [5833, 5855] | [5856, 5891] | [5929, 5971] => 2.9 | 3.83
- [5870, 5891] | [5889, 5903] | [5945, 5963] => 1.7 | 3.52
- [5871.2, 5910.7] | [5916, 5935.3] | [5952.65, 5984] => -0.5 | 3.55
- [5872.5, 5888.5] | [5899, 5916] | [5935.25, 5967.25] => 0.3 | 3.6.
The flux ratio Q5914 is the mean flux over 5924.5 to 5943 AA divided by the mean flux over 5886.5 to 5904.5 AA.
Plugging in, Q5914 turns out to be 1.2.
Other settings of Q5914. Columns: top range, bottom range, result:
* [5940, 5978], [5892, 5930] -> 1.07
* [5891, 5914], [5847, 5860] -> 0.92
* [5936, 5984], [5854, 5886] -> 1.03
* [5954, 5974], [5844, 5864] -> 1.04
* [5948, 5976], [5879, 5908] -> 1.15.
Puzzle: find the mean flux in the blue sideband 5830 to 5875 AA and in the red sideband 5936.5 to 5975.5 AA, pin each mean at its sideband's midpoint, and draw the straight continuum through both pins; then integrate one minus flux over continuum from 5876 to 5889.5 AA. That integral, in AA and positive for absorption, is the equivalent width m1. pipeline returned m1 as 1.2 AA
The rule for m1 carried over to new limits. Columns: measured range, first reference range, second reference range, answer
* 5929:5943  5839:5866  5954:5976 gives 0.2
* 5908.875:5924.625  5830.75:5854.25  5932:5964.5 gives 0.5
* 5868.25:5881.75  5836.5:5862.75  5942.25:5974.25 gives 0.1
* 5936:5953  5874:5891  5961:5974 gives 0.4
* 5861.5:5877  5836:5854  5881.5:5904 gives -1.0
